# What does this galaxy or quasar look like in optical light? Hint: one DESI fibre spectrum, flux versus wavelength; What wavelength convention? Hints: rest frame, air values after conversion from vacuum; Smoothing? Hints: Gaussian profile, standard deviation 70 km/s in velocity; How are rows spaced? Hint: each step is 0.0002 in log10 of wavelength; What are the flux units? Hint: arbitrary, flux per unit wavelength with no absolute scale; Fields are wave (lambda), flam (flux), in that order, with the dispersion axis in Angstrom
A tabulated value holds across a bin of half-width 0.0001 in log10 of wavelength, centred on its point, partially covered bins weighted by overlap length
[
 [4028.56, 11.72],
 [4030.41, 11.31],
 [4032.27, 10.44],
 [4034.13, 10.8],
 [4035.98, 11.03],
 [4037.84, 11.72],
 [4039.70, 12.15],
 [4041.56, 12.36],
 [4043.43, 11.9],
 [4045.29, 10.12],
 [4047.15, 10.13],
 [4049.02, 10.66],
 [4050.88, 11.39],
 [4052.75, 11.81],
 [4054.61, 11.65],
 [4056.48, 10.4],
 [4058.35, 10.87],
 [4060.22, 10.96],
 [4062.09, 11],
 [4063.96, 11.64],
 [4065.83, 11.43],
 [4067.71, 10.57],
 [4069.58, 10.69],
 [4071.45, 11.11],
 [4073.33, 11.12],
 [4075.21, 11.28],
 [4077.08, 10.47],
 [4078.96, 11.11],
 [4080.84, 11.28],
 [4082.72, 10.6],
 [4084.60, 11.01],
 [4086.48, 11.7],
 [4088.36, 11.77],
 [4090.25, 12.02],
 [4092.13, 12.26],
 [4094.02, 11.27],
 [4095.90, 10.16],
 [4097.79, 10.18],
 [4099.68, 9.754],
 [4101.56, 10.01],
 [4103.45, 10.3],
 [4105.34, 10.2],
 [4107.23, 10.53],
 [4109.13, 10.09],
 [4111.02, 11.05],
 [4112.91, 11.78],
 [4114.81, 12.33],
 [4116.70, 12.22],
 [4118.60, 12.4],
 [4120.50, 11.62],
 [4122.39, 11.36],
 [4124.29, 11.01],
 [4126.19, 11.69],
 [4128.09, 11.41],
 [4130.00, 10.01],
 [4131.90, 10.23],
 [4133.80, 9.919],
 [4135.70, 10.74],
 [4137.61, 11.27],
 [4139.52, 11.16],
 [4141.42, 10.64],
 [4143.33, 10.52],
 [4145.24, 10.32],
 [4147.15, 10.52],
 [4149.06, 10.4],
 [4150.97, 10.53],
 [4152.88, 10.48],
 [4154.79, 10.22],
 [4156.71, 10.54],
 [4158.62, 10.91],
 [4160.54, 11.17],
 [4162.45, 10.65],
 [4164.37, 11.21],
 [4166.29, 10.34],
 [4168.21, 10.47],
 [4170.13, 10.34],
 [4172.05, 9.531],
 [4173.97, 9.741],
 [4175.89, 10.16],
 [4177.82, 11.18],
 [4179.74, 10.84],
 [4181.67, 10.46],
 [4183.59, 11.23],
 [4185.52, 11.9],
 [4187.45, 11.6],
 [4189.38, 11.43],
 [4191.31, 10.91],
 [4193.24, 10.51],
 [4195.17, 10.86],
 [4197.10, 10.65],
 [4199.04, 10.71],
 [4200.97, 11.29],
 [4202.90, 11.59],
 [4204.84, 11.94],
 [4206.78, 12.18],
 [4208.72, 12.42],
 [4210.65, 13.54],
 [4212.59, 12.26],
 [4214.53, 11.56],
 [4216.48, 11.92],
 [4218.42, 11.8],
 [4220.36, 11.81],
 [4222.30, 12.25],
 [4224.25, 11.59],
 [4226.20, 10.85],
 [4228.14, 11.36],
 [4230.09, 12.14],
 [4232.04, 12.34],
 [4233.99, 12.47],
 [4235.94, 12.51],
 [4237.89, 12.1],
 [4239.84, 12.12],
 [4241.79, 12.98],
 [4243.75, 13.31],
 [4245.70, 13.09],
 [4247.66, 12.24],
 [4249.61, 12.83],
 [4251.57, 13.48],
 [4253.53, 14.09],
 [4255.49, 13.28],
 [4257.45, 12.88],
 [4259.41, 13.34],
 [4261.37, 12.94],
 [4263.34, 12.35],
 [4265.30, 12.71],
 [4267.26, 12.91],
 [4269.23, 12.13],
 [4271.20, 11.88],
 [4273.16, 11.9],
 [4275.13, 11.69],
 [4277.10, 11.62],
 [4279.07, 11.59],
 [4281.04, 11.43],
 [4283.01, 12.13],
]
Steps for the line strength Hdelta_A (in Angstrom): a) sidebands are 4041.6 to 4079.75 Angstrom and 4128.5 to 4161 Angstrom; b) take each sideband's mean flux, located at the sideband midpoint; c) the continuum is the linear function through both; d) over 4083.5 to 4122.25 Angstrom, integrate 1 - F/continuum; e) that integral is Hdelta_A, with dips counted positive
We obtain -1.19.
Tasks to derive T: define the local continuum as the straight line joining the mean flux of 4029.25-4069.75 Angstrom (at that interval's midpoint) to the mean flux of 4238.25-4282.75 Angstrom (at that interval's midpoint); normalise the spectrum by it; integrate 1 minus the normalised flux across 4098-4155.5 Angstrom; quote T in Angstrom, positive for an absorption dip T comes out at 4.19 Angstrom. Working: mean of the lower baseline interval 11.1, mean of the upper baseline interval 12.6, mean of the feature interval 10.8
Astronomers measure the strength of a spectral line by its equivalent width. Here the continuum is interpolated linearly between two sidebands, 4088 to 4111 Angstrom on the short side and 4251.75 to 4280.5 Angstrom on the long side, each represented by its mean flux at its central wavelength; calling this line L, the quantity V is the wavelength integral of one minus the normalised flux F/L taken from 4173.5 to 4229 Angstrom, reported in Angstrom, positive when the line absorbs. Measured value 1.9 Angstrom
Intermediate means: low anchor 10.7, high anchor 12.5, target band 11.4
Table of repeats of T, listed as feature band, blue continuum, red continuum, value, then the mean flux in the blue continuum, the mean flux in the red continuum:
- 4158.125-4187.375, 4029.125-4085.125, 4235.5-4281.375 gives 3.1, 11.1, 12.6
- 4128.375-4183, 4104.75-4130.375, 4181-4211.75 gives 4.1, 11.3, 11.5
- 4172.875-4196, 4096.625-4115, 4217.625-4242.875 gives 1.2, 10.5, 12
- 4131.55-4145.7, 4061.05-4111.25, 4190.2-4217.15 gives 0.7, 10.9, 11.6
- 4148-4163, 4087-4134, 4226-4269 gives 1.3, 11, 12.7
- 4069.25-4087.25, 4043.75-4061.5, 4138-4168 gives -0.3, 10.9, 10.6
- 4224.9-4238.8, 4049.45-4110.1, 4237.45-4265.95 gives 0.8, 11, 12.9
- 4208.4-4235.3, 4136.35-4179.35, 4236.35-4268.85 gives 0.3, 10.6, 12.9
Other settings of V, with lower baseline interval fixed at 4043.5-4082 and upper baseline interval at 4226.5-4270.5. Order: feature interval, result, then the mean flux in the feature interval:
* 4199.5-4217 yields 0.4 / 12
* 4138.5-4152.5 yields 1.4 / 10.6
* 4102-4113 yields 0.8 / 10.5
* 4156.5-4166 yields 0.8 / 10.9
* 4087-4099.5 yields 0.1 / 11.2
